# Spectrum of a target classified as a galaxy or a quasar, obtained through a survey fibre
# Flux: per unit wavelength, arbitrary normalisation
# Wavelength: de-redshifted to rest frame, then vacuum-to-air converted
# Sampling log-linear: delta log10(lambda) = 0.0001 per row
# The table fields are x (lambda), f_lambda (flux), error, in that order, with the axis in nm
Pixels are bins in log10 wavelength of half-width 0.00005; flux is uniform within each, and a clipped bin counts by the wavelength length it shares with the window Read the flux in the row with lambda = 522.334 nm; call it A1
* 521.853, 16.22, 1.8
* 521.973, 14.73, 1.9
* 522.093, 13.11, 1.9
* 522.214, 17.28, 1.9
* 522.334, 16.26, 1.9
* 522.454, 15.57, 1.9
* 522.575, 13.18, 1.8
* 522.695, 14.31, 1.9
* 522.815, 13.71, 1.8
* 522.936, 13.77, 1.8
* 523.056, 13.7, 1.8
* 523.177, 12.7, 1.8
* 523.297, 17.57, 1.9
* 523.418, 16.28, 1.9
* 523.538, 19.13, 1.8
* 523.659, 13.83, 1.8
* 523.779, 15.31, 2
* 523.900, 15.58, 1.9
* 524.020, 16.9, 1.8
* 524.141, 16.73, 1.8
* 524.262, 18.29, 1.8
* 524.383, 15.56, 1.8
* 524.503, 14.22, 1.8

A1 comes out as 16.26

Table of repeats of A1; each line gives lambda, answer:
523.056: 13.7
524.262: 18.29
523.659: 13.83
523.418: 16.28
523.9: 15.58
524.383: 15.56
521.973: 14.73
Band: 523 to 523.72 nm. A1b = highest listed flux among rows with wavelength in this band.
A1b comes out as 19.13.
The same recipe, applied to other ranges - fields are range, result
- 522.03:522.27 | 17.28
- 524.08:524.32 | 18.29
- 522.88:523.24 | 13.77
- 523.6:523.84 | 15.31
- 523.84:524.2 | 16.9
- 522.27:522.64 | 16.26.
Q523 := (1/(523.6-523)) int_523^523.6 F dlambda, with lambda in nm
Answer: 15.9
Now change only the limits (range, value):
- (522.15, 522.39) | 16.7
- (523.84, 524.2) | 16.4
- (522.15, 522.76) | 15.3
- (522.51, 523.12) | 13.7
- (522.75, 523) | 13.8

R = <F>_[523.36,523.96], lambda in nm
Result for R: 16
